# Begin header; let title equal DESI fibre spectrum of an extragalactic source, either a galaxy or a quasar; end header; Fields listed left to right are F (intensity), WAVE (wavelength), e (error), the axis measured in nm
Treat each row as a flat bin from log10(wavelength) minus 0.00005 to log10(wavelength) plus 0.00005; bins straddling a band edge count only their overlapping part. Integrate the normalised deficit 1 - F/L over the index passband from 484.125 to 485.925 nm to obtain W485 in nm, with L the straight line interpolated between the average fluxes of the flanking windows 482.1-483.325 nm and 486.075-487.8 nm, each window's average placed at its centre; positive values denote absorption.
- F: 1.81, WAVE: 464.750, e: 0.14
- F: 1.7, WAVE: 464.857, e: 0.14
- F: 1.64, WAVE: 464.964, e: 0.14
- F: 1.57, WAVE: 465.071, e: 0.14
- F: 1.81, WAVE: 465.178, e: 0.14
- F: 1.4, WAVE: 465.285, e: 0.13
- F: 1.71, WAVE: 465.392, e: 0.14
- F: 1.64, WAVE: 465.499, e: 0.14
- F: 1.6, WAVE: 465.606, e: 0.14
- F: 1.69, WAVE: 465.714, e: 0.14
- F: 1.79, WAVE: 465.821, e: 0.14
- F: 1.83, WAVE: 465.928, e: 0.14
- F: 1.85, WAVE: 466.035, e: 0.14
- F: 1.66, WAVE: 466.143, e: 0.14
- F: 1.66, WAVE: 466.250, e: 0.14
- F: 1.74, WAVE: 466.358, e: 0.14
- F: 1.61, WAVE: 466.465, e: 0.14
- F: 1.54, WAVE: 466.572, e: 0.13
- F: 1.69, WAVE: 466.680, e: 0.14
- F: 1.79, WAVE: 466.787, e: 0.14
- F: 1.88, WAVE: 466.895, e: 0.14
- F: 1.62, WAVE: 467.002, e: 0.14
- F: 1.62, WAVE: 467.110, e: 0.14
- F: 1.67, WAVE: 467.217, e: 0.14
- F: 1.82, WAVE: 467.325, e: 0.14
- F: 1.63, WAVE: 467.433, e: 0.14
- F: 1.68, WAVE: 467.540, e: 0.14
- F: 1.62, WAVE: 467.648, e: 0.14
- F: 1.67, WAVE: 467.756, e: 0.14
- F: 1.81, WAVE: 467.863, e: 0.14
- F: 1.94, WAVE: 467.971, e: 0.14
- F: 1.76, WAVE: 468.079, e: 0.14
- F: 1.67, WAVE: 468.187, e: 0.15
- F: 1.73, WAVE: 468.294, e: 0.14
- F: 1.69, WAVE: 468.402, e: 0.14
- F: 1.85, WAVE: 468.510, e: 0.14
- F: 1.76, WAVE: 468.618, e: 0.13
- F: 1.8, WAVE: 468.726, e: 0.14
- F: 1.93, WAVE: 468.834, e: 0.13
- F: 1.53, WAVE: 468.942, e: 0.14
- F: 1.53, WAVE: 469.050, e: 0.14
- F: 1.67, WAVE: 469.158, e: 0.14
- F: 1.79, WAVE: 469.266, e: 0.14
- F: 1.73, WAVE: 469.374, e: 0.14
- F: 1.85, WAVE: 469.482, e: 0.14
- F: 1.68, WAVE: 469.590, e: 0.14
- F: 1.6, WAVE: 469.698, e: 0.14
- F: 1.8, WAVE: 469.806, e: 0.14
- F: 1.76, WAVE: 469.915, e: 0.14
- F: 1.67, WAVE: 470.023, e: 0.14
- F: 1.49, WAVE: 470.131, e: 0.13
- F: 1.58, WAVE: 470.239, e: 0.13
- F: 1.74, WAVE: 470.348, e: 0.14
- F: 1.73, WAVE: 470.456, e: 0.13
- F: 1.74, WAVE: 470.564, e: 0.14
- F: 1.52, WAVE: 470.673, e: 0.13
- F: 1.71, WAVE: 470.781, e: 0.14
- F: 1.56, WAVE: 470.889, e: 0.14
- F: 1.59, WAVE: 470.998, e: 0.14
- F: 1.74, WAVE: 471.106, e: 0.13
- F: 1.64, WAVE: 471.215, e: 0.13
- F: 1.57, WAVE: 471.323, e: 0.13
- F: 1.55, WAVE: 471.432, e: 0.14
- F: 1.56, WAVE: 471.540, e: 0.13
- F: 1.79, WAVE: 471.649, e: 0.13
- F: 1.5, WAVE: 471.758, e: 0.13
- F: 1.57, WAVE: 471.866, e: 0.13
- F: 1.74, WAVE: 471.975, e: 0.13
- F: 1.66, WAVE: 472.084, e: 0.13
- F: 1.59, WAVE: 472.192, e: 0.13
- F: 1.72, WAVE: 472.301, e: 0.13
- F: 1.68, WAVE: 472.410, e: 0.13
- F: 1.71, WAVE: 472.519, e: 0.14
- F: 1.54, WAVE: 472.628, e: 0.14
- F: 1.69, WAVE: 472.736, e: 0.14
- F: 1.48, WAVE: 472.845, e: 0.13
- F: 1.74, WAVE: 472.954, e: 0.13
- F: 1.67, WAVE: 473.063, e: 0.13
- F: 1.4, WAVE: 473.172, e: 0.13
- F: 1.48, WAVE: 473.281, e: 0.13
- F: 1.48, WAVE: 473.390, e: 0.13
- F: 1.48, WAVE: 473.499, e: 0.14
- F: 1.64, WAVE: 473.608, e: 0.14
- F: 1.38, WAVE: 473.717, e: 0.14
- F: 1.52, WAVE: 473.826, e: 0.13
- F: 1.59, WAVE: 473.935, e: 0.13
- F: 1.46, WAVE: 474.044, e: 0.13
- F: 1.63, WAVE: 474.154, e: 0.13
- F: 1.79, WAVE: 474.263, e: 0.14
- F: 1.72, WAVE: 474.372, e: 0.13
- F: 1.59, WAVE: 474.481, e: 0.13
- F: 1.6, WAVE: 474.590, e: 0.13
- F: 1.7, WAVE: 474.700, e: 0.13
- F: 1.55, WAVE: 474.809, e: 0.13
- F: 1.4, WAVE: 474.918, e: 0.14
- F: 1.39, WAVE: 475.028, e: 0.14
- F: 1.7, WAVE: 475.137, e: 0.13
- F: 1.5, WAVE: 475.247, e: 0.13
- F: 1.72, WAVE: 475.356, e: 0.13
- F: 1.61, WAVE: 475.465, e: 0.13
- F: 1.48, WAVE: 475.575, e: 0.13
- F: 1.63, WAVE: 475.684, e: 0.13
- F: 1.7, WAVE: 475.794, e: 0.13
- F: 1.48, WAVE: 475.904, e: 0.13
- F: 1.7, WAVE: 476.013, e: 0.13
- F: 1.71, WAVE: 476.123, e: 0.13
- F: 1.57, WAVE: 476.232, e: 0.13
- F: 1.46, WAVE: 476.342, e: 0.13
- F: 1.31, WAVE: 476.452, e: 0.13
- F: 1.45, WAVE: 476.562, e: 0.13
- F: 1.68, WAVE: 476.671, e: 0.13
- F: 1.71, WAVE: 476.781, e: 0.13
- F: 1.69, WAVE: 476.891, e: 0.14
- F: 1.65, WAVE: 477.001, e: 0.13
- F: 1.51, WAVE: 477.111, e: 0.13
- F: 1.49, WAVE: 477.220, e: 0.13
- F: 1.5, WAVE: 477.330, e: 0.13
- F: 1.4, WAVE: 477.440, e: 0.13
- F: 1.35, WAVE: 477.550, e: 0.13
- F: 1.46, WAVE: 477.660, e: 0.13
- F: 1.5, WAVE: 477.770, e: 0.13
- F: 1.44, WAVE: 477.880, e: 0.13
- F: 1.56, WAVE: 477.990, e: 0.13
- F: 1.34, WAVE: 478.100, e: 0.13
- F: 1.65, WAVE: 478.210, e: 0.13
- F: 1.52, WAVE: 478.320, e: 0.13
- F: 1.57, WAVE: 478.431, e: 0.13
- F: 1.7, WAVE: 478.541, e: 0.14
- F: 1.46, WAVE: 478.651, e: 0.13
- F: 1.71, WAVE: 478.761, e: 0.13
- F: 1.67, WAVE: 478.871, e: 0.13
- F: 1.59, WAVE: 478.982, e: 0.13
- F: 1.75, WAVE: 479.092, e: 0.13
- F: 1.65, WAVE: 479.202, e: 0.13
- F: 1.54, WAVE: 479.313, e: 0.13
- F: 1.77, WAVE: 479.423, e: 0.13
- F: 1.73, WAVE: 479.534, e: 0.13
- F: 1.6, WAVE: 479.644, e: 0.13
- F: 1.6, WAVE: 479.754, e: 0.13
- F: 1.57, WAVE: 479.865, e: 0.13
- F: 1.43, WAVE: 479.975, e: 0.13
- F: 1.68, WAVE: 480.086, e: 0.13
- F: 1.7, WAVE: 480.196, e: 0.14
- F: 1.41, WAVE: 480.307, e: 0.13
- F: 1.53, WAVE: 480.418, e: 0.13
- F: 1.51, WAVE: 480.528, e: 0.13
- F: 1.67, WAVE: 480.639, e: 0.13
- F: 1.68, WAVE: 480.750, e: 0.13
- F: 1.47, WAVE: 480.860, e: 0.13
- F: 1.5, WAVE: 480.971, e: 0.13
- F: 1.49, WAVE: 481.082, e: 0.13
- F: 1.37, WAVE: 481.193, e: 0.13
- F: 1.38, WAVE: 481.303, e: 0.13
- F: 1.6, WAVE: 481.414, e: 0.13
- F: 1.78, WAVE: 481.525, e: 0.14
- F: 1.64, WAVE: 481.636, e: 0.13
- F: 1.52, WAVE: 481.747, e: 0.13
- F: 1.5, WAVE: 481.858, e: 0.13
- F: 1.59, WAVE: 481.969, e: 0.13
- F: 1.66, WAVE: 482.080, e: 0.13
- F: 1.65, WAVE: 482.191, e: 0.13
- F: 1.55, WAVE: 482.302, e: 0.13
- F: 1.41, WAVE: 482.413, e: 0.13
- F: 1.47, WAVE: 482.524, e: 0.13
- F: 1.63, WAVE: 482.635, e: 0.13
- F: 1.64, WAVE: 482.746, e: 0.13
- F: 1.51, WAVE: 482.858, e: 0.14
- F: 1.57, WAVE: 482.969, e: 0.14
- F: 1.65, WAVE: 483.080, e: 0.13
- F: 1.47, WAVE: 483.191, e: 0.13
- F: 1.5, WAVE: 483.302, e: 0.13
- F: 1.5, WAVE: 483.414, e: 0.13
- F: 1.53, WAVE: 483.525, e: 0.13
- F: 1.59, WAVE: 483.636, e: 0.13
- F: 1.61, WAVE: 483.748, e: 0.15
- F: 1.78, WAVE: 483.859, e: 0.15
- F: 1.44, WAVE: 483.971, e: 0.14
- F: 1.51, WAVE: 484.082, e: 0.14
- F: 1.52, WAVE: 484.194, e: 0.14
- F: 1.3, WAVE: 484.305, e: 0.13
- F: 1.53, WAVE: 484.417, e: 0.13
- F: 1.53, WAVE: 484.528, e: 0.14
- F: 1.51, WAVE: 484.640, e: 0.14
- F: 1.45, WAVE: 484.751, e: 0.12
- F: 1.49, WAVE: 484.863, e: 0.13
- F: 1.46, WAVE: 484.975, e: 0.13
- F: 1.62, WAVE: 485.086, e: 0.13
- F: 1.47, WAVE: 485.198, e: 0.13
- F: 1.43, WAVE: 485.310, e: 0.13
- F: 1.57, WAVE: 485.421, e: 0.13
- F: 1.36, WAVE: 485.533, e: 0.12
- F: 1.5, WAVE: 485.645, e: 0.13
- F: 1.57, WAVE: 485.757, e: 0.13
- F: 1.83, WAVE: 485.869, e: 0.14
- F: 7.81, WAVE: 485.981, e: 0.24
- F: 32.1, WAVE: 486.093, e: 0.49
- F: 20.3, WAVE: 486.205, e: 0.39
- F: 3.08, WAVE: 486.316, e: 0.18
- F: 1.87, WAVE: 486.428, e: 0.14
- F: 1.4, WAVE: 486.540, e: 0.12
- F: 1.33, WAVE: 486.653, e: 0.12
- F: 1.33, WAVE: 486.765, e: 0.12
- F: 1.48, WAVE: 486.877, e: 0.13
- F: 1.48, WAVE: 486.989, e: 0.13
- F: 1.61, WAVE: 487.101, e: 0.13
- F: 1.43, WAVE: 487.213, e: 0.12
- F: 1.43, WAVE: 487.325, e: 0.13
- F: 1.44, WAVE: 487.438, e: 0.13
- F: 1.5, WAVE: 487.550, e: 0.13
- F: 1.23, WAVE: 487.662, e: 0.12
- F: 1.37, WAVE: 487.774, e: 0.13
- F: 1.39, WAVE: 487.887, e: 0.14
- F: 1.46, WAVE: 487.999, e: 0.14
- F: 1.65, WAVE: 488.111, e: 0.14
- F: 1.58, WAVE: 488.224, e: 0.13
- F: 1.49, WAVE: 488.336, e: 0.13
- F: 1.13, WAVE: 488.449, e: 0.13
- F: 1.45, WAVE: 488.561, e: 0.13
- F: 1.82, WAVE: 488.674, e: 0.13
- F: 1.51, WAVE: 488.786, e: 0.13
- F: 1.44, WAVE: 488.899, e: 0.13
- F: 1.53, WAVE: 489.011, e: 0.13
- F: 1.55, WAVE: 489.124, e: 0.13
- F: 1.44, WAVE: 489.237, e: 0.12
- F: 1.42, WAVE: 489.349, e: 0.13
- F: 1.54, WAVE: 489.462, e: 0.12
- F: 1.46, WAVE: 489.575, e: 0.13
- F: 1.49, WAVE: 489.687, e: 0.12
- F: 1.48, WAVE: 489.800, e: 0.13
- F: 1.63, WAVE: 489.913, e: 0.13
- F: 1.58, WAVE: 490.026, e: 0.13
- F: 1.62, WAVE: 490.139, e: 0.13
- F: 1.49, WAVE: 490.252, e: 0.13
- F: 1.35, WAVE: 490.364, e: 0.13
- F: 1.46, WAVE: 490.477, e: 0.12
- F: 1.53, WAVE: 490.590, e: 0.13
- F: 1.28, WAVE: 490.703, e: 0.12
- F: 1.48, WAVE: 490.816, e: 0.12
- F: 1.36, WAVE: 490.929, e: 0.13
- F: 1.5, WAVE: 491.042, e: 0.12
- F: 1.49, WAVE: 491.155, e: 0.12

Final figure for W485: 0.87 nm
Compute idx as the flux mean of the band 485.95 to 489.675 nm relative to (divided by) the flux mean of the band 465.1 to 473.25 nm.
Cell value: 1.88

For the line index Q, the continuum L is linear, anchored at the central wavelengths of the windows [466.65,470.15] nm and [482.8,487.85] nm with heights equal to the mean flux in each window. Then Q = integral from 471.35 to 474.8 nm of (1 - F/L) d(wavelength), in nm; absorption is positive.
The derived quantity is 0.70 nm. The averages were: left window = 1.72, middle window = 1.6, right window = 2.77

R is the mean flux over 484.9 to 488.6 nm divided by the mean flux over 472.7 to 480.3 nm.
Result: 2.04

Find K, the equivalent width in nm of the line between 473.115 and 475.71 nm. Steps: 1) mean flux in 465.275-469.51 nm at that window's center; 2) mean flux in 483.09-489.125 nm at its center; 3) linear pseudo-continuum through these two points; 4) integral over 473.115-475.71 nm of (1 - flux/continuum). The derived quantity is 0.604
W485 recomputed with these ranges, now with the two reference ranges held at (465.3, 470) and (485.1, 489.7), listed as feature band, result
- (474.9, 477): 0.60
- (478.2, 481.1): 0.99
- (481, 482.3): 0.50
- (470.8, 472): 0.20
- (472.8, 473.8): 0.25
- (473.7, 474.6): 0.22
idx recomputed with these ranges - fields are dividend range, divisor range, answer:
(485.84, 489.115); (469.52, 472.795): 2.09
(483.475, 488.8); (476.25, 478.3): 1.79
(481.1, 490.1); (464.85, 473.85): 1.34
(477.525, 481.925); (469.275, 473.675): 0.96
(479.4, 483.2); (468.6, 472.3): 0.94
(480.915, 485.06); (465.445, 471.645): 0.91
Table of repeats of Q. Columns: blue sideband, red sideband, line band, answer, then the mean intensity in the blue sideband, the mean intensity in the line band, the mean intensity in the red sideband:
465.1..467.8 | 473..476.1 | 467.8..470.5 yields -0.121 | 1.69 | 1.72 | 1.57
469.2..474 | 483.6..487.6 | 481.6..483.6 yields 0.887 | 1.63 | 1.55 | 3.11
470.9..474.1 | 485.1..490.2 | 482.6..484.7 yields 0.775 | 1.59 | 1.54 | 2.75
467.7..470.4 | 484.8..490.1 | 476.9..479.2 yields 0.685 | 1.72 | 1.55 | 2.7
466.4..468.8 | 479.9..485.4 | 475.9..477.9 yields 0.096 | 1.72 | 1.53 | 1.54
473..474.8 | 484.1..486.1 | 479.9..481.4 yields 0.514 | 1.57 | 1.53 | 2.82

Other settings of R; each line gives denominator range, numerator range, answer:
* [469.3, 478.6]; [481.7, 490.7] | 1.39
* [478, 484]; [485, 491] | 1.62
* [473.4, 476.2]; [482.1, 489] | 1.54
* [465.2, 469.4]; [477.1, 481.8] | 0.91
